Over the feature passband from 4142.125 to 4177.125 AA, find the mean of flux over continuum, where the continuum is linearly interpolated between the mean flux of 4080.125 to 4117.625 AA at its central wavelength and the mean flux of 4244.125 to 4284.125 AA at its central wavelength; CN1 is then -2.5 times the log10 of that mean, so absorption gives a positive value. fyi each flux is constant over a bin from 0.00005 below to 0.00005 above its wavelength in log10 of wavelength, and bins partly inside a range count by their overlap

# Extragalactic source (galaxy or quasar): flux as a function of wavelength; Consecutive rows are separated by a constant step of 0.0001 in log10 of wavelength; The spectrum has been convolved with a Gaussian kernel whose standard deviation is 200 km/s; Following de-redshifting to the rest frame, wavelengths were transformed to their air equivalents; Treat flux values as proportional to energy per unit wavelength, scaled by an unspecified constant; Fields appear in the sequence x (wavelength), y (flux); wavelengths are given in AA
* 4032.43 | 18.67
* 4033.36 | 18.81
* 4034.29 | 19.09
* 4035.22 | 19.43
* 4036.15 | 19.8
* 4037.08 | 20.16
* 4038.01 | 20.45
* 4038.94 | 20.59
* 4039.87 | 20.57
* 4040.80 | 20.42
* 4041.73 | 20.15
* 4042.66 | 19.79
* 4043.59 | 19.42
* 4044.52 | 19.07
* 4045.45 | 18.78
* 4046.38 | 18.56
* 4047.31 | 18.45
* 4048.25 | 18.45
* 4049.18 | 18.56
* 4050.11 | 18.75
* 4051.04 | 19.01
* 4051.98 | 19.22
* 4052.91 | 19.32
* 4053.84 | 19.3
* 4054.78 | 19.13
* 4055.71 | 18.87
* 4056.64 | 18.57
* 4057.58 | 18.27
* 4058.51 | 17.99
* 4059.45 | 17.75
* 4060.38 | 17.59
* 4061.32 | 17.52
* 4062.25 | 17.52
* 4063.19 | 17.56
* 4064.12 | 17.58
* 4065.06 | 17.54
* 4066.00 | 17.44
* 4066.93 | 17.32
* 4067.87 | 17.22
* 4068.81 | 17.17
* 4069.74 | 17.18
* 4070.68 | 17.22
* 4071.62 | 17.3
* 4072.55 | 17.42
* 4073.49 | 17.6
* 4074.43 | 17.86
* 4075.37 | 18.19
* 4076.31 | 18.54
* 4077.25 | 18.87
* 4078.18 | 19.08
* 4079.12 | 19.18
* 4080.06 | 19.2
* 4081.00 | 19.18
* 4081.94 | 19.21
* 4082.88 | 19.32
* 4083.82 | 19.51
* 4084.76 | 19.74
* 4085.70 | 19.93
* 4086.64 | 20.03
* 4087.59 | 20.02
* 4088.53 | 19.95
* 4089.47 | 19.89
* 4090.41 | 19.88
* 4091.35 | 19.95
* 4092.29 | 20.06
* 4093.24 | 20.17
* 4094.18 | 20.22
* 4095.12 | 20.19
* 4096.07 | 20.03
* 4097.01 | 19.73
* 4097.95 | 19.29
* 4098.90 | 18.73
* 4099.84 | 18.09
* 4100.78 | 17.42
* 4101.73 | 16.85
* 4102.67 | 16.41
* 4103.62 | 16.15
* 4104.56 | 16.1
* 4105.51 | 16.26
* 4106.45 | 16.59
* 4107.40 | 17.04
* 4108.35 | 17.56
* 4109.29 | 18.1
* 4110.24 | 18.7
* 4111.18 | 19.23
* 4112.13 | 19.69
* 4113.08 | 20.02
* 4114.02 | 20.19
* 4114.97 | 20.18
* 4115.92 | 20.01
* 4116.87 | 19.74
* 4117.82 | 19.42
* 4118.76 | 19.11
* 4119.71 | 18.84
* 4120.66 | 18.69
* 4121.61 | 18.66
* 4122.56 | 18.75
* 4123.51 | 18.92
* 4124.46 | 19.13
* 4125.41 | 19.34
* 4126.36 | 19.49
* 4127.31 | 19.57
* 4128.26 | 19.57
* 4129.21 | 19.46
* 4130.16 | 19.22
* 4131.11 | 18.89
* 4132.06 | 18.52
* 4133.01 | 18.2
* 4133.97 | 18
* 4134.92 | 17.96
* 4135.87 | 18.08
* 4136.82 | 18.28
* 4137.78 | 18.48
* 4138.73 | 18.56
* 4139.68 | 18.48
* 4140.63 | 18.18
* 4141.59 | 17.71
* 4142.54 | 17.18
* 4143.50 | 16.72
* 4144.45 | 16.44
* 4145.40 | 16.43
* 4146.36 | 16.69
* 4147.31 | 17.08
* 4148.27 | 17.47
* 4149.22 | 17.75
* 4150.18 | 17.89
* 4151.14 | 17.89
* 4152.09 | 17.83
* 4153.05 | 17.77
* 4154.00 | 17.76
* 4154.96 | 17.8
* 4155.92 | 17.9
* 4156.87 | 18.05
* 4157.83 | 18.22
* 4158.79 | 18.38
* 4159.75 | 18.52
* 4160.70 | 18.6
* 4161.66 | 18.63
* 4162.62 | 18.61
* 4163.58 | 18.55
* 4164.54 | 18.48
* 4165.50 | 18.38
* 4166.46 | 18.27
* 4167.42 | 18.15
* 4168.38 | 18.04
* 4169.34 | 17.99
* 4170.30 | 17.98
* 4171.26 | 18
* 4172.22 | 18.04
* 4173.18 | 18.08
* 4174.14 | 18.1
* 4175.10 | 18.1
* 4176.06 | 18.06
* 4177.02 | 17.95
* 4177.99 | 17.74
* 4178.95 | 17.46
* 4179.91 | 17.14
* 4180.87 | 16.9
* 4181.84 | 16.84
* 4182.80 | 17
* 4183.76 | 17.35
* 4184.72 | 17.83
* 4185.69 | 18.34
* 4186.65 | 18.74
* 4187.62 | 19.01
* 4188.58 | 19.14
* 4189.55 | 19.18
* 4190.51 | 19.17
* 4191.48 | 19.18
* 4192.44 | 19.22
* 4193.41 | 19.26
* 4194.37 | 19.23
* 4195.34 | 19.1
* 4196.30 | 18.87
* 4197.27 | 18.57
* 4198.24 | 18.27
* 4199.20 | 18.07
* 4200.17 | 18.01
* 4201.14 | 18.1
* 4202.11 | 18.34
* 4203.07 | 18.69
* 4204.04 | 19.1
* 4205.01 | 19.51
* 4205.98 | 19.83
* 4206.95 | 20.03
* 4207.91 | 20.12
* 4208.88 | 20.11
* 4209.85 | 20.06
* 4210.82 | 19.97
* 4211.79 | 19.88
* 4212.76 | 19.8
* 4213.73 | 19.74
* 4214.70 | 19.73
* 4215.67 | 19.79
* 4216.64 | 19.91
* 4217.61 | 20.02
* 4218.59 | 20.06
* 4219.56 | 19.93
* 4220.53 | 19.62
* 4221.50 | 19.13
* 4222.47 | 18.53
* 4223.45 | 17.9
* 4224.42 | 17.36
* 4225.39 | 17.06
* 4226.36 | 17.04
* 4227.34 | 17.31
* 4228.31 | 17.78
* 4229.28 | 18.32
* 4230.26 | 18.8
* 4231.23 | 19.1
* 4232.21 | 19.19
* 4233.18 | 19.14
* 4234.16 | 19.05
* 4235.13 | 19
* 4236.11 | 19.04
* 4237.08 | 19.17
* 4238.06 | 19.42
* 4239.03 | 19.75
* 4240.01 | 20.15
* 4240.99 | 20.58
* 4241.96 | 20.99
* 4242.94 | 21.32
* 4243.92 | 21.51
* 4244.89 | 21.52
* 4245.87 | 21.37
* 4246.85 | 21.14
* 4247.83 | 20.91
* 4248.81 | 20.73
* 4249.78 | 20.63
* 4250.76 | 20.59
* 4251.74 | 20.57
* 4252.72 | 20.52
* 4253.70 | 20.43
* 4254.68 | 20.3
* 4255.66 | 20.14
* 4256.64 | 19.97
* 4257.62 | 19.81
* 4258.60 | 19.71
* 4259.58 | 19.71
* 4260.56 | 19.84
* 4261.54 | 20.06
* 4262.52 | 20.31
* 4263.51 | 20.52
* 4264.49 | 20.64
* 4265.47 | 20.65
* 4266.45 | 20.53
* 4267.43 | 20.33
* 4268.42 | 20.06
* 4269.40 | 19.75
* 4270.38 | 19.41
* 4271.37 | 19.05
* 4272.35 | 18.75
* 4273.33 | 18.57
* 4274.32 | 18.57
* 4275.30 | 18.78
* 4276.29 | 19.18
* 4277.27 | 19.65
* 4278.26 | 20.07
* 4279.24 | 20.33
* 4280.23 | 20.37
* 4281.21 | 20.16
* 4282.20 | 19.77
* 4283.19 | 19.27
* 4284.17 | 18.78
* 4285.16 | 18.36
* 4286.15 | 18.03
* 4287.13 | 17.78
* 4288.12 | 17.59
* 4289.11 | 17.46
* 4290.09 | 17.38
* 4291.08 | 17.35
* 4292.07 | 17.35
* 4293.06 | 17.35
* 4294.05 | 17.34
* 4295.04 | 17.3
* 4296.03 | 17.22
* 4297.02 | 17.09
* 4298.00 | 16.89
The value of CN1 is 0.09 mag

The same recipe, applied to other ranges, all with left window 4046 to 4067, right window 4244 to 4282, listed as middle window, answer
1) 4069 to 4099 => -0.03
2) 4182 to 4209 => 0.04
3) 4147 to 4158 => 0.08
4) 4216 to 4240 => 0.05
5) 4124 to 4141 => 0.01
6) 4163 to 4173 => 0.06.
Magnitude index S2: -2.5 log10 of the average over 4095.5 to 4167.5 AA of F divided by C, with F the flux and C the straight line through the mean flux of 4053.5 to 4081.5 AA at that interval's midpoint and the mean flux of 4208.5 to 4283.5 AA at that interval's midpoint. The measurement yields 0.02 mag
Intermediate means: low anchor 18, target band 18.3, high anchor 19.7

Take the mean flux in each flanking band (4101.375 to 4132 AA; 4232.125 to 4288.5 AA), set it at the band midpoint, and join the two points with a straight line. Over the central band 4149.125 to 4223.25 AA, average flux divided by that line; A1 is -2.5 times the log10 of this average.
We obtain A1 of 0.04 mag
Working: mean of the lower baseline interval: 18.6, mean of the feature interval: 18.6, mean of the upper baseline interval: 19.9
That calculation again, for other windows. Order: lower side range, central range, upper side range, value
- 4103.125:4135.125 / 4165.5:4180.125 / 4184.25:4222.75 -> 0.06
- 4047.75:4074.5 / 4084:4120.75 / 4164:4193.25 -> -0.05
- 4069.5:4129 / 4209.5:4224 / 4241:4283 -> 0.01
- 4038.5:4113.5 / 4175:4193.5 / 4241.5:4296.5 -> 0.06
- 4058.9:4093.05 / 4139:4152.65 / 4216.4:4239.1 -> 0.07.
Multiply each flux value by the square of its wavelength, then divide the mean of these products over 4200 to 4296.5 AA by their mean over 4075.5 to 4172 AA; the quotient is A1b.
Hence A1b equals 1.1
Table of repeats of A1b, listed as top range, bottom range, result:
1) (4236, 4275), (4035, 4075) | 1.20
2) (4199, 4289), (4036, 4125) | 1.13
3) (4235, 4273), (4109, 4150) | 1.16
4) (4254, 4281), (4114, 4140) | 1.12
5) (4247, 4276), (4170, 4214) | 1.11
